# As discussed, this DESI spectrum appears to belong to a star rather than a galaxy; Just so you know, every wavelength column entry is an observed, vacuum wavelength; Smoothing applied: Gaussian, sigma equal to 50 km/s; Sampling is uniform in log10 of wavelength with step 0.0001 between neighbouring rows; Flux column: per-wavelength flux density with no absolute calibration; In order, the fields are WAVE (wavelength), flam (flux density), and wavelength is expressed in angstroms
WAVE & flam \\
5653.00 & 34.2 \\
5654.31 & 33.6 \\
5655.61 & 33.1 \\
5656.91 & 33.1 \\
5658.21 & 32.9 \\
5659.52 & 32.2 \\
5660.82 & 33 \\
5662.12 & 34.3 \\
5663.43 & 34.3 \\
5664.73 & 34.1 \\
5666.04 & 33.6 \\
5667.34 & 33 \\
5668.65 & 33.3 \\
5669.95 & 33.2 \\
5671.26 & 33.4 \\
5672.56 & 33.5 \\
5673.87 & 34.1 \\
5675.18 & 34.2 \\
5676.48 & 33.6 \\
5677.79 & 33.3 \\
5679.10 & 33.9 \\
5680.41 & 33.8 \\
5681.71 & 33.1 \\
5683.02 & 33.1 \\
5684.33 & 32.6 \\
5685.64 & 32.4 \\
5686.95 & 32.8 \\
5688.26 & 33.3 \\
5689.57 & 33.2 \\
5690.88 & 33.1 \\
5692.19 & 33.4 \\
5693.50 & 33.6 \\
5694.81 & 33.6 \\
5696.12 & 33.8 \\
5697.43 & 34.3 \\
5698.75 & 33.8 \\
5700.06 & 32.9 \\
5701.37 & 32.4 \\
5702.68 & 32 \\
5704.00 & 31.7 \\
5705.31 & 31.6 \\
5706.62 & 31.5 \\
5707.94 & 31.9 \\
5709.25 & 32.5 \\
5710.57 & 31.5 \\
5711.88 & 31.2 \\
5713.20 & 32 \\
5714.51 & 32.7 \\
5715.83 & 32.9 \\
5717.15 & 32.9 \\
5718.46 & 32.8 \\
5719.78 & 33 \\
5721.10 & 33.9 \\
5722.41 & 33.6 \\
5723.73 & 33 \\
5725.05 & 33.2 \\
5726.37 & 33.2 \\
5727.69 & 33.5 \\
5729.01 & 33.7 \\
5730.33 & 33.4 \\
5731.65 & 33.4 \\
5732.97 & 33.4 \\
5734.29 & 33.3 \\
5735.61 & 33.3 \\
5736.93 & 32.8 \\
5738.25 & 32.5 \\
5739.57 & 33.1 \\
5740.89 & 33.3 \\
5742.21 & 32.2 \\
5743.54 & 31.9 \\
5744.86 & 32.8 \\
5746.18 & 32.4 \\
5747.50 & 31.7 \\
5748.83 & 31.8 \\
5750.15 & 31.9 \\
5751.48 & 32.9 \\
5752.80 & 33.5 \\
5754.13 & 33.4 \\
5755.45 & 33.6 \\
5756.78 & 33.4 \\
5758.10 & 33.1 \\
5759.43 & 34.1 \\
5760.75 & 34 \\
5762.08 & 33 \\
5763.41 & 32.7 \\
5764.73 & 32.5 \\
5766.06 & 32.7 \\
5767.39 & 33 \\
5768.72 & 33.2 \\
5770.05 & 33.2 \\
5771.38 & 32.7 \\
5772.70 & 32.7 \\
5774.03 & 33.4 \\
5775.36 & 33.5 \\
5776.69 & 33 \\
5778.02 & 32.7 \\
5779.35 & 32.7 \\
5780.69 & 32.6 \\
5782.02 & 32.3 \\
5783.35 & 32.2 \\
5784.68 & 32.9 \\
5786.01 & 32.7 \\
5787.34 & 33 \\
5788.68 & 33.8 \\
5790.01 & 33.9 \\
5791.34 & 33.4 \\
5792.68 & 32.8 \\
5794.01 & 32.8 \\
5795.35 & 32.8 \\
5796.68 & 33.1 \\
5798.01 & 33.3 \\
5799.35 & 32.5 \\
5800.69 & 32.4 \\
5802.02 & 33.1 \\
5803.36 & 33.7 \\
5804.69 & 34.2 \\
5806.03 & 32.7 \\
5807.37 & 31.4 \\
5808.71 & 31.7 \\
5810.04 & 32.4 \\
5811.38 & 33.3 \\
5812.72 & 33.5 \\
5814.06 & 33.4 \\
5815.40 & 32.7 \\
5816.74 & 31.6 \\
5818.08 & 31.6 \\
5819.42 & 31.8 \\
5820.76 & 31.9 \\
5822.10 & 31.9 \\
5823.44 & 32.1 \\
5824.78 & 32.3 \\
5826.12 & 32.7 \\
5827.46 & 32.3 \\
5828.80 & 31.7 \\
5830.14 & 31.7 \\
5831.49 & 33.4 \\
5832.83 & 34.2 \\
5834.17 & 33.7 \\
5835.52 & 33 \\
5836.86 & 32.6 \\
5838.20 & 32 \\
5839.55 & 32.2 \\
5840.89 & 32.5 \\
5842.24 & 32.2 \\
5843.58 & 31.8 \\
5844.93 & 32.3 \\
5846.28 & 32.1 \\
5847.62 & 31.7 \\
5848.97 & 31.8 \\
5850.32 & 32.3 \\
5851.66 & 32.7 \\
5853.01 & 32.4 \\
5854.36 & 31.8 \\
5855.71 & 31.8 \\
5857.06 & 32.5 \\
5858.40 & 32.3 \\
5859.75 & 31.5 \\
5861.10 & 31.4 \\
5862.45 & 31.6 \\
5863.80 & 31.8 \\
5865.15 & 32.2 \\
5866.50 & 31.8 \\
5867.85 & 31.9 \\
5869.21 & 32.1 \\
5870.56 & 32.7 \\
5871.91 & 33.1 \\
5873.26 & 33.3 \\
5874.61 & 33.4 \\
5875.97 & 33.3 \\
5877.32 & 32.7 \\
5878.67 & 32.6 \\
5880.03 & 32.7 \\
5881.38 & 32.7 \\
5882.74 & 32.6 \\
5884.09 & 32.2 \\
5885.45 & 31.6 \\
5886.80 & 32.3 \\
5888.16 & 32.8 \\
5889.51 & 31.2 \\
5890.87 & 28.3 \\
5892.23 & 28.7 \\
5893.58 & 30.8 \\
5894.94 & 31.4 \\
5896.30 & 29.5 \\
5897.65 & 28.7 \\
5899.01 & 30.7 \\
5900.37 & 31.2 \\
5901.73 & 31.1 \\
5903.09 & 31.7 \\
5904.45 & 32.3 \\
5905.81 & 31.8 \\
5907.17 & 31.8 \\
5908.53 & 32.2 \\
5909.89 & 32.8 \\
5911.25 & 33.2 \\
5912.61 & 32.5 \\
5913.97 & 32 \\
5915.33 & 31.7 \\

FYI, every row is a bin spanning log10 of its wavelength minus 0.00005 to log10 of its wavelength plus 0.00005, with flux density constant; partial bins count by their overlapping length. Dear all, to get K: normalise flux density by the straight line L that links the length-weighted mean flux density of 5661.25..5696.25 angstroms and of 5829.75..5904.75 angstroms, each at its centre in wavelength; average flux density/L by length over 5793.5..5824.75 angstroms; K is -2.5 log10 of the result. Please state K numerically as -0.01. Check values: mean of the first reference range 33.5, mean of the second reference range 32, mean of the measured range 32.6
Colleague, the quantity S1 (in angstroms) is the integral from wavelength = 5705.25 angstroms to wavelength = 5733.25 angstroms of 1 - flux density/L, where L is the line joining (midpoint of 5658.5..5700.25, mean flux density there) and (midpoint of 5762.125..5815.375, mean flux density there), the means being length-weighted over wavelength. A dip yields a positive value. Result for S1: 0.39 angstroms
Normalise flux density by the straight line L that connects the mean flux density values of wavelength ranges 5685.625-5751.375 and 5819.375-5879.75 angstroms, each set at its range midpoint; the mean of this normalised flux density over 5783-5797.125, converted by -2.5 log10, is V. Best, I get -0.02 mag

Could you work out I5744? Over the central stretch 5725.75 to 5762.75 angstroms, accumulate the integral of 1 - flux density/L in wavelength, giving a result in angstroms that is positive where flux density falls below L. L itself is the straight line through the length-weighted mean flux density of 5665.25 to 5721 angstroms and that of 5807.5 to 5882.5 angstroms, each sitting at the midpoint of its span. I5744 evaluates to -0.3 angstroms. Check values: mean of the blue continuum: 33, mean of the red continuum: 32.4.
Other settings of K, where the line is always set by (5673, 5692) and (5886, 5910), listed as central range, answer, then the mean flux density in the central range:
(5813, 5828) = -0.013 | 32.2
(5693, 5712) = 0.017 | 32.6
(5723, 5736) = -0.016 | 33.3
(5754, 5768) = -0.025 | 33.2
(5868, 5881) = -0.052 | 32.8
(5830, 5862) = -0.025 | 32.3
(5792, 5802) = -0.024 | 32.8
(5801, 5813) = -0.029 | 32.9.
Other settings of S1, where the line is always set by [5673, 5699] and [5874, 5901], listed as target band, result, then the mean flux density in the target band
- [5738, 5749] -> 0.1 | 32.4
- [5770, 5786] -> -0.1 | 32.8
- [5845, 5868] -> -0.2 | 32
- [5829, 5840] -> -0.3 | 32.8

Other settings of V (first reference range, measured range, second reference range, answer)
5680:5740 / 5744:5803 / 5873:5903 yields -0.02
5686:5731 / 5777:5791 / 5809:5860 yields -0.01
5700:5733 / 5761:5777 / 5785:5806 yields 0.00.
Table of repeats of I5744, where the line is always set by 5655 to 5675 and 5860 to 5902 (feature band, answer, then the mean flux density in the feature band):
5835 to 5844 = -0.1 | 32.4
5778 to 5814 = -0.6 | 32.9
